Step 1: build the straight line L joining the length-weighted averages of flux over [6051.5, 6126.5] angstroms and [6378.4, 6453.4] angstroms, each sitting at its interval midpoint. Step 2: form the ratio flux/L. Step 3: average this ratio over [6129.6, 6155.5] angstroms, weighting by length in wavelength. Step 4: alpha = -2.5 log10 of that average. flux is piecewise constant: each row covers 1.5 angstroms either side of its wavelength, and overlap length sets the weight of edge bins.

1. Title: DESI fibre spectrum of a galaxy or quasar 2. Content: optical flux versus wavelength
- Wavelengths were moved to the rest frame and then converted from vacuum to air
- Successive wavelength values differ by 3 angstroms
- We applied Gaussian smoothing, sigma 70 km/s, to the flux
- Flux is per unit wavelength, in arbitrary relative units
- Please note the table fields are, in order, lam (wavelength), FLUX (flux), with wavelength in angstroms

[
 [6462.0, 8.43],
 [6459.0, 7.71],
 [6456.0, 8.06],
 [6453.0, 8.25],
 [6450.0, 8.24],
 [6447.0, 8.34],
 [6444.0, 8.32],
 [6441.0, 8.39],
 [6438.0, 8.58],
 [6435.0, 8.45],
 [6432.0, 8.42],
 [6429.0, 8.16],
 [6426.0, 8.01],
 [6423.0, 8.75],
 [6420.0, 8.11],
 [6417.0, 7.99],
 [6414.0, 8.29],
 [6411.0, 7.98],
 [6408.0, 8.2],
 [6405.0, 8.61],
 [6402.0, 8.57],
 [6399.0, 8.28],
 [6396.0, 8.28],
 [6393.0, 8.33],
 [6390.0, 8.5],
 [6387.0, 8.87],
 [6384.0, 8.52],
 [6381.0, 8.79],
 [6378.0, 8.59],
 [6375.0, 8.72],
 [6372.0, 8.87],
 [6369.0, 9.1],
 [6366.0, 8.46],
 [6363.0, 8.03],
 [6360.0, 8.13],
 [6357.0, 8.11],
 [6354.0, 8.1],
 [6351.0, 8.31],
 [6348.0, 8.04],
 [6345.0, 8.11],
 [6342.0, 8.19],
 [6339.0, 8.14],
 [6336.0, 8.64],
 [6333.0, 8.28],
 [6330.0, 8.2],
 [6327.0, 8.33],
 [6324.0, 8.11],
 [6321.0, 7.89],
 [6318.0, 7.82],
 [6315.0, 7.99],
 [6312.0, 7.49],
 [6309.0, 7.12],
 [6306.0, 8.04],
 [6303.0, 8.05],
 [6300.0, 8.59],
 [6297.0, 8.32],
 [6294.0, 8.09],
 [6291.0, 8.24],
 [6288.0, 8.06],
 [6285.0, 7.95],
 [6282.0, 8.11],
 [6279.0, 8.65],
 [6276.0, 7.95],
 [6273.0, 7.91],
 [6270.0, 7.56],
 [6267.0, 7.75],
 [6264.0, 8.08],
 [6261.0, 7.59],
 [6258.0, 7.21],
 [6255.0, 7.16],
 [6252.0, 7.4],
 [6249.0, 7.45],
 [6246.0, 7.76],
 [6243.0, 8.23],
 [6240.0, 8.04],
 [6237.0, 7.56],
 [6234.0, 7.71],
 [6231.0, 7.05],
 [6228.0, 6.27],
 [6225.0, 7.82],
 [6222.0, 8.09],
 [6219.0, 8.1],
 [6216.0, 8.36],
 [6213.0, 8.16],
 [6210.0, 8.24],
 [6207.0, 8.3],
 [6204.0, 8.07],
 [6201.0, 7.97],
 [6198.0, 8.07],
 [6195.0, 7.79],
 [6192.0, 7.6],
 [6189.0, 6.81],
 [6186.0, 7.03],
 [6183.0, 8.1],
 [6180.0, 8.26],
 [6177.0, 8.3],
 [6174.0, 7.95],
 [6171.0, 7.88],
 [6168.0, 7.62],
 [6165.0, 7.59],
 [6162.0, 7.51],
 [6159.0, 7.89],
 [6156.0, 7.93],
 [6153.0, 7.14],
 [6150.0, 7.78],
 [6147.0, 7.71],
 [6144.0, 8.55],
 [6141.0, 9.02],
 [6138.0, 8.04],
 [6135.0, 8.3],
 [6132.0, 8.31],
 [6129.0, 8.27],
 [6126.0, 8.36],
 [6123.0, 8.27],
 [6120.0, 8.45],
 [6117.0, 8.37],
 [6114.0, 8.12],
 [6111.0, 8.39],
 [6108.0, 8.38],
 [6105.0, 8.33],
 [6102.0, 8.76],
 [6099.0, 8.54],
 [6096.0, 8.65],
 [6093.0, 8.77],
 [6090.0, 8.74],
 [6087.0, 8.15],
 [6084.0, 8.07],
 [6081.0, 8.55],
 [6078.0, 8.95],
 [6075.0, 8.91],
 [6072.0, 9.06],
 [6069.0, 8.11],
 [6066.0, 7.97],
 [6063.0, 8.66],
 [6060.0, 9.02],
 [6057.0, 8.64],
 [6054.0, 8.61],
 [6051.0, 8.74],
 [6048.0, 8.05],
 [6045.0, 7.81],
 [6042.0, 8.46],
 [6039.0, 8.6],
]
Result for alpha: 0.05 mag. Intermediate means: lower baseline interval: 8.52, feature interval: 8.11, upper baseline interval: 8.37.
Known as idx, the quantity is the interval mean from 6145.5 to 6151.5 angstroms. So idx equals 7.75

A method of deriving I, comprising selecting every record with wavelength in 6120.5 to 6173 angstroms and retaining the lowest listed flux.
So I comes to 7.14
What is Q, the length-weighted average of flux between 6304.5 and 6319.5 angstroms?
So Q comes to 7.69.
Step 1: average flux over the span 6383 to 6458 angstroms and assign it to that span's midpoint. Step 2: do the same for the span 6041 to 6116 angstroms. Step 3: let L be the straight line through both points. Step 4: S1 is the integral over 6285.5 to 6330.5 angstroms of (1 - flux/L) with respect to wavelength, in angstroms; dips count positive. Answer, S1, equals 1.99 angstroms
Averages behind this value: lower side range 8.5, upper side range 8.33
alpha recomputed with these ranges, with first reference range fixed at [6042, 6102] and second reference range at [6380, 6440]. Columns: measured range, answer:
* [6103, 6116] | 0.024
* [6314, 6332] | 0.047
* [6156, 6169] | 0.108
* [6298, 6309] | 0.046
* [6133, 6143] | 0.006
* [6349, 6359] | 0.032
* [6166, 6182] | 0.065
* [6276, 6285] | 0.026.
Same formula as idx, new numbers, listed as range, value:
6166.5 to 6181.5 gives 8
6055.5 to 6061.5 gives 8.83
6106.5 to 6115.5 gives 8.3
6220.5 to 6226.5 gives 7.96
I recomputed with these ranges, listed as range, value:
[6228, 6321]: 6.27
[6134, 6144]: 8.04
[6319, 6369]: 7.89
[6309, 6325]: 7.12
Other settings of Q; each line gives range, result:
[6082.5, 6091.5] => 8.32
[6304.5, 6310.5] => 7.58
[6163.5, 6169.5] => 7.6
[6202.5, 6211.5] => 8.2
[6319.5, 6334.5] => 8.16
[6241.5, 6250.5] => 7.81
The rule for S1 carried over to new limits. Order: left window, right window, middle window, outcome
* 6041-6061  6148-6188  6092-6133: -1.7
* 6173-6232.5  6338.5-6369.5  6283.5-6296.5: -0.1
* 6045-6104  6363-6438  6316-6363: 1.7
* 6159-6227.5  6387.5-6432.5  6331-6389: -1.5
